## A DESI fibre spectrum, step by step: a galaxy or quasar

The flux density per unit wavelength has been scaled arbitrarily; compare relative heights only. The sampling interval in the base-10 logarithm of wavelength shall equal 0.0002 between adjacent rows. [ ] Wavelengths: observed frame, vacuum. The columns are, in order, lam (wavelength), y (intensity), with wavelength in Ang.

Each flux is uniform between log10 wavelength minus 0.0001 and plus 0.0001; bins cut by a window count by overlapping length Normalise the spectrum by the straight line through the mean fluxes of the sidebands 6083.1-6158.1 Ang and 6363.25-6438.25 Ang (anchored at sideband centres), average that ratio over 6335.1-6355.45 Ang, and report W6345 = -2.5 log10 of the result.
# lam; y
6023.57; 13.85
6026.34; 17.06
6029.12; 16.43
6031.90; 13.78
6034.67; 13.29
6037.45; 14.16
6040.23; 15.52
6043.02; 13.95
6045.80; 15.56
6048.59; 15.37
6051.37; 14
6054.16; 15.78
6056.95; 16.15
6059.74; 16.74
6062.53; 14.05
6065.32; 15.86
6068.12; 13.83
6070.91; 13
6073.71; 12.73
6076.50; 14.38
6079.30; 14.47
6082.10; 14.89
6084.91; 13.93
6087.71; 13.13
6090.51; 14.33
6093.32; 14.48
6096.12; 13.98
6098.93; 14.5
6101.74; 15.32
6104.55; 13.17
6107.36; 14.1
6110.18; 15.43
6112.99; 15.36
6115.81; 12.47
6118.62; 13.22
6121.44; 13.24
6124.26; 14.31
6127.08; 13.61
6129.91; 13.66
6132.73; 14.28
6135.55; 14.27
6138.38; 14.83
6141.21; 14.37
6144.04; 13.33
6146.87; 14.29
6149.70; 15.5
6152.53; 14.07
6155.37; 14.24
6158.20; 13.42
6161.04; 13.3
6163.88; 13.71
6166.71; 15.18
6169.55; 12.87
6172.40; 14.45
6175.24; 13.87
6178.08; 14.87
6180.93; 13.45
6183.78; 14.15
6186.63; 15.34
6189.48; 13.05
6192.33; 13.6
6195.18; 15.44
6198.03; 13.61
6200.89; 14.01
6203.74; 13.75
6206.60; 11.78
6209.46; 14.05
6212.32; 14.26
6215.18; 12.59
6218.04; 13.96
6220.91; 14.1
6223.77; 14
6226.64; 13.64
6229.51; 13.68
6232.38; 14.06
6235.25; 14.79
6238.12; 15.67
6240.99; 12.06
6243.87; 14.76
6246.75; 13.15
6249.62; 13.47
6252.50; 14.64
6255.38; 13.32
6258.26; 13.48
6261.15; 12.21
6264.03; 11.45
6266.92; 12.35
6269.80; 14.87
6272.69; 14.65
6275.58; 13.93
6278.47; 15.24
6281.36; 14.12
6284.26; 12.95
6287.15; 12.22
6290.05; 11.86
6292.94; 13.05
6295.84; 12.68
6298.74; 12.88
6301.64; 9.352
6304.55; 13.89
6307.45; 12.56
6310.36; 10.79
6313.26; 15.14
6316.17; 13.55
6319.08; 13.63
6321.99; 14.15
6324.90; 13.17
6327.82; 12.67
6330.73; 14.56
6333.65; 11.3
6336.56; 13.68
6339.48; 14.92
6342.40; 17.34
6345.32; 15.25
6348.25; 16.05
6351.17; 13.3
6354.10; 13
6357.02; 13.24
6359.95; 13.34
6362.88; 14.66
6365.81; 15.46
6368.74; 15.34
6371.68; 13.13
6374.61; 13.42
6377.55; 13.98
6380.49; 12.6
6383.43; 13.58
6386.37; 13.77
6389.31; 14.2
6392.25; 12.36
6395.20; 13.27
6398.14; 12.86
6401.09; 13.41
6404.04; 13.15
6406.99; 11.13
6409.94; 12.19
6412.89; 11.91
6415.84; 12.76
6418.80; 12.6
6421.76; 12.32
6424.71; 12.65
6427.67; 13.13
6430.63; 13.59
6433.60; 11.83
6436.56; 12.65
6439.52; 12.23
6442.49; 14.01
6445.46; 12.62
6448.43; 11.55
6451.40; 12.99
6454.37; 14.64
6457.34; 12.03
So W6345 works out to -0.115 mag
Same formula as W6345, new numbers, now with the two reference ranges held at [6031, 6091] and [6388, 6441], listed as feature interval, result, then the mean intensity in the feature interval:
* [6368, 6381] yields -0.06 mag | 13.7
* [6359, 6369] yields -0.14 mag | 14.7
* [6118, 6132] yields 0.04 mag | 13.7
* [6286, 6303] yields 0.11 mag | 12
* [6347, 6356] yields -0.08 mag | 14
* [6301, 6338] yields 0.01 mag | 13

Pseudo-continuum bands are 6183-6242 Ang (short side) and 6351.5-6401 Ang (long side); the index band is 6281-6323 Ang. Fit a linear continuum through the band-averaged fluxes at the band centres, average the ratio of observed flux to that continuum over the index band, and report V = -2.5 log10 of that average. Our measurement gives 0.077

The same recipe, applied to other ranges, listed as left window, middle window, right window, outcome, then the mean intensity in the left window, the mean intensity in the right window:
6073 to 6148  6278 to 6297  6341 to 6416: 0.06 mag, 14.1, 13.7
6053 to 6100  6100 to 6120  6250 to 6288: 0.01 mag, 14.5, 13.5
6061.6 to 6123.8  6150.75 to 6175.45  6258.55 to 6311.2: -0.02 mag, 14.1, 12.9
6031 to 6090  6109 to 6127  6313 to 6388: 0.03 mag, 14.5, 14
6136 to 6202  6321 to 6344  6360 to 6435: -0.04 mag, 14.1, 13.2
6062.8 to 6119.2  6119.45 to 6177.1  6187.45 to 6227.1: -0.01 mag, 14.1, 13.7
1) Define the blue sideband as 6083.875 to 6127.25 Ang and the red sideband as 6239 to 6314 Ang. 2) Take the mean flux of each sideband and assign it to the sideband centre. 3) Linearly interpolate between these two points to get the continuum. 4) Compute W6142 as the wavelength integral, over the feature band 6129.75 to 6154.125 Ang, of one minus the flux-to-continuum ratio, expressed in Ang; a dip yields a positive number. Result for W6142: -0.8 Ang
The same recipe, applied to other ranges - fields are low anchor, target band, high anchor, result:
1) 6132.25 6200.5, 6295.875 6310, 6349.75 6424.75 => 1.5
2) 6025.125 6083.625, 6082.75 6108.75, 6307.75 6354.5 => 0.9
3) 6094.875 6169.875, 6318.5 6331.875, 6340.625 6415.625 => 0.1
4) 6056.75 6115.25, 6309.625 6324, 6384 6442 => -0.4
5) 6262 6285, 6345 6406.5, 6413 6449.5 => -3.3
